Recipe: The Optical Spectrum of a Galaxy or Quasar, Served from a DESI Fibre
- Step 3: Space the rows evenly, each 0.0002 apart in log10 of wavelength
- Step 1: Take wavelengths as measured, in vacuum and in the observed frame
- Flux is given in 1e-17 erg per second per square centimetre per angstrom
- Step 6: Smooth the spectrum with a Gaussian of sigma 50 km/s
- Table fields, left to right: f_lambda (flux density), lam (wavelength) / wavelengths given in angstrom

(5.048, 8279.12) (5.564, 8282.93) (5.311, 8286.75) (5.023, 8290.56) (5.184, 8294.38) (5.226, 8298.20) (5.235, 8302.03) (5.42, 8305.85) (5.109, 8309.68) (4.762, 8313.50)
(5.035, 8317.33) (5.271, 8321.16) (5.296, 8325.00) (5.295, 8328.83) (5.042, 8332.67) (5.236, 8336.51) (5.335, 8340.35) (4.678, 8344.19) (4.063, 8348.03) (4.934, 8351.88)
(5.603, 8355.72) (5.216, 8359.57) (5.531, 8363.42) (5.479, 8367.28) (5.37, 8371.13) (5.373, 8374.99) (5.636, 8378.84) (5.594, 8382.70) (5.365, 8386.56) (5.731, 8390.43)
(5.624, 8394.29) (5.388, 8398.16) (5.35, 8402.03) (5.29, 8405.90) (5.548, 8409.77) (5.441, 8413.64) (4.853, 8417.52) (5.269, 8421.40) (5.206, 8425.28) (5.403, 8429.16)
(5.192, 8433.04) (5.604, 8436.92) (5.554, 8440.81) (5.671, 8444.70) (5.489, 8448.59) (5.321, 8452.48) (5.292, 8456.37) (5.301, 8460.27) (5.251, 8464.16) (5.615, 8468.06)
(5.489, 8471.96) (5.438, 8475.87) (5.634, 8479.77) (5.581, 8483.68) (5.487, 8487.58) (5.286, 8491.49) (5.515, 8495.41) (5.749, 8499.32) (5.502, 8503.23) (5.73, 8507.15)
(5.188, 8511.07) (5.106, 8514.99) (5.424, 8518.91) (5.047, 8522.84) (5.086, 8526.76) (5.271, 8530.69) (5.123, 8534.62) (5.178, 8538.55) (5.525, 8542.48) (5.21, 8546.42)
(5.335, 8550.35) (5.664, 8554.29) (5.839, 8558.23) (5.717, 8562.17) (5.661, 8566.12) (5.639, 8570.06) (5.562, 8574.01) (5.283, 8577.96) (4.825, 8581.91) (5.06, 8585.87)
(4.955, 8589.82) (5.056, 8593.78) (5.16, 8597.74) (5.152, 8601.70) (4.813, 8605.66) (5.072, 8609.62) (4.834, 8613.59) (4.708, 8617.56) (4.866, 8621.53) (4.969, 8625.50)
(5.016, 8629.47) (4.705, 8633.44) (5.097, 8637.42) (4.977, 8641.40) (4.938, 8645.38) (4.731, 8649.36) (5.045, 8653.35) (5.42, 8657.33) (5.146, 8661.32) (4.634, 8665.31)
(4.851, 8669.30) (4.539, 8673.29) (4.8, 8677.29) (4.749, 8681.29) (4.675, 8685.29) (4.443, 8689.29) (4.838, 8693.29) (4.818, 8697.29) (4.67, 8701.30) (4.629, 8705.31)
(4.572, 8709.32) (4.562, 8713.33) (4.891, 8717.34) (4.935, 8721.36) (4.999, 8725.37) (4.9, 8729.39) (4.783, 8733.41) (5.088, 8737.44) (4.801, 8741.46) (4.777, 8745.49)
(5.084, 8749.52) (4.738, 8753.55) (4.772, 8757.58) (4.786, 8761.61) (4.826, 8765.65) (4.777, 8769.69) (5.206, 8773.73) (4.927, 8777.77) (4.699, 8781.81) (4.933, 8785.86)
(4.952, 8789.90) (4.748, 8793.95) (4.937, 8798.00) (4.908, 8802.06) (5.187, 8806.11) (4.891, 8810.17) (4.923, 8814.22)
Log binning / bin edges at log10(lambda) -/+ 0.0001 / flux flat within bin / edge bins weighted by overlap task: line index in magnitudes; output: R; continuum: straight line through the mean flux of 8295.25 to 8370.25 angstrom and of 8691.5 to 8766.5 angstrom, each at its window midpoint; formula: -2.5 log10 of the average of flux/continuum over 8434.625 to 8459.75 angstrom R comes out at -0.087 mag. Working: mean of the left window 5.15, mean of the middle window 5.47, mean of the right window 4.81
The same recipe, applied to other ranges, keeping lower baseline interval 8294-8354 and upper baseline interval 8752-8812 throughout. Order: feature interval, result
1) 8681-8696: 0.06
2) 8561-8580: -0.12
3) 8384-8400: -0.10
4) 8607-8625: 0.02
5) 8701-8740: 0.02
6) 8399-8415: -0.08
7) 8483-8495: -0.09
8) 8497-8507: -0.13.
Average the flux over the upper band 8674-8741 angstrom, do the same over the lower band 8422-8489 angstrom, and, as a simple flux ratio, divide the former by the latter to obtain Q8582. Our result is 0.9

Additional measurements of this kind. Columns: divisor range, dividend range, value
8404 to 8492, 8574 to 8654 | 0.92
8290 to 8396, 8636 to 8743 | 0.92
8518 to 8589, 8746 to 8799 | 0.91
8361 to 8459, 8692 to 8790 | 0.89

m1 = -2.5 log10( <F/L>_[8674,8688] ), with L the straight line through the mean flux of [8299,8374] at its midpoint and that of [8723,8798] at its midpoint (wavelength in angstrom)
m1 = 0.05 mag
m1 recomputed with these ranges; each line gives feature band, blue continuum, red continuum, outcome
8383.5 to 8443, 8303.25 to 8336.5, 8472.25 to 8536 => -0.02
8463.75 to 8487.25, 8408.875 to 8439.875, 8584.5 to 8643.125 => -0.06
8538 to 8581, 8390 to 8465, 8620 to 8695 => -0.09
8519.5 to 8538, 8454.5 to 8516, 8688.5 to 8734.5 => 0.03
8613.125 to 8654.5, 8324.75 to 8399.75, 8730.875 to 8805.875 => 0.03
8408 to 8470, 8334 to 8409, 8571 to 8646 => -0.03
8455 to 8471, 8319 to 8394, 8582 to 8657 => -0.05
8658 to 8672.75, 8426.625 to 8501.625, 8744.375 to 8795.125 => 0.04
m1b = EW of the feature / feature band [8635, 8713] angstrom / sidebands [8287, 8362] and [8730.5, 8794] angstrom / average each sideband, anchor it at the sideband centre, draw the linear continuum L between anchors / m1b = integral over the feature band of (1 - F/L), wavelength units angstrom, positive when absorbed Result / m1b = 1.7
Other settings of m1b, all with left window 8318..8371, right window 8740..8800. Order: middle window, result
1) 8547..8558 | -1.1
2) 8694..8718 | 1.1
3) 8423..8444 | -1.3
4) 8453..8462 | -0.4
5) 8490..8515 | -2.1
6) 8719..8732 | -0.1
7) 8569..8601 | -1.2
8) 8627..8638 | 0.1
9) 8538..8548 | -0.6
